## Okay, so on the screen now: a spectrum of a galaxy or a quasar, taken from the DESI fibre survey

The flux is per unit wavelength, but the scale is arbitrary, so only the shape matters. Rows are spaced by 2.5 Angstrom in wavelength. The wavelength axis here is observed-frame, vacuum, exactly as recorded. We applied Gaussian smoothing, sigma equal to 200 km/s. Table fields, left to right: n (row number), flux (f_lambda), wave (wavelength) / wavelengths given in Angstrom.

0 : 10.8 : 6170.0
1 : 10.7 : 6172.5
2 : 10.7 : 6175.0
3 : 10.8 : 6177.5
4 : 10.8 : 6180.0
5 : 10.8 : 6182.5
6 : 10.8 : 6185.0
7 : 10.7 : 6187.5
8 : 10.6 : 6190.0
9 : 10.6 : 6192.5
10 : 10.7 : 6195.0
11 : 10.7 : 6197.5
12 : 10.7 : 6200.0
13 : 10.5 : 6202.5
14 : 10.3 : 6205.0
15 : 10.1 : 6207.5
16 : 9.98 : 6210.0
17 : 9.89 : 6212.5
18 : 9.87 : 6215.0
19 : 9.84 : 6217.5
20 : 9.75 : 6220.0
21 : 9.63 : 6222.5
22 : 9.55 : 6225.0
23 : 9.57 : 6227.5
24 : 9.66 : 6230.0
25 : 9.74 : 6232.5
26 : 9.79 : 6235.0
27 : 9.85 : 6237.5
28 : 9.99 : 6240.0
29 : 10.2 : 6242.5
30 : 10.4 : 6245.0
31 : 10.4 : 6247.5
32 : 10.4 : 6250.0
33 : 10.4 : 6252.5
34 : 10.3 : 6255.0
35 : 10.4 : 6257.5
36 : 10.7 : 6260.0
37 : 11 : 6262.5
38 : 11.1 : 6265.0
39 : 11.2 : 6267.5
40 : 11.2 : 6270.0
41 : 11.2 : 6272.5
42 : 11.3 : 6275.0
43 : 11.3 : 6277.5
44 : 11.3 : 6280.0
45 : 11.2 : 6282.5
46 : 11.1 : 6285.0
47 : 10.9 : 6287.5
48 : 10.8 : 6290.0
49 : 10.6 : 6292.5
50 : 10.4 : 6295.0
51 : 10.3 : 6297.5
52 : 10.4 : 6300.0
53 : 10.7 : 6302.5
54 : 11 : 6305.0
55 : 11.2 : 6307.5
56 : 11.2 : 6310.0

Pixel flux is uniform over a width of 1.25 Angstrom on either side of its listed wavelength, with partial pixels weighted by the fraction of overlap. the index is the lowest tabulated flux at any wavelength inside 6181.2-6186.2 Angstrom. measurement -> 10.8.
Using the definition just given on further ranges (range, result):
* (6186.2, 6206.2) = 10.3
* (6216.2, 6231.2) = 9.55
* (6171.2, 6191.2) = 10.6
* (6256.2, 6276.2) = 10.4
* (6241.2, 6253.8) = 10.2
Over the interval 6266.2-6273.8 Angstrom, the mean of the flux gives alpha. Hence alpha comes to 11.2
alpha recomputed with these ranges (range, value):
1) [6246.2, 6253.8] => 10.4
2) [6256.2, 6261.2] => 10.5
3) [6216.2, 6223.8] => 9.74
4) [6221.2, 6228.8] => 9.58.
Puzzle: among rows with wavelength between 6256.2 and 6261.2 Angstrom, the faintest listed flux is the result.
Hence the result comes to 10.4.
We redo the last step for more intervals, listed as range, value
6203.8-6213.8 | 9.89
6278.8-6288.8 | 10.9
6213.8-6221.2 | 9.75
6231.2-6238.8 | 9.74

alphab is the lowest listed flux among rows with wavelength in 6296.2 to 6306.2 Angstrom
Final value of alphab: 10.3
